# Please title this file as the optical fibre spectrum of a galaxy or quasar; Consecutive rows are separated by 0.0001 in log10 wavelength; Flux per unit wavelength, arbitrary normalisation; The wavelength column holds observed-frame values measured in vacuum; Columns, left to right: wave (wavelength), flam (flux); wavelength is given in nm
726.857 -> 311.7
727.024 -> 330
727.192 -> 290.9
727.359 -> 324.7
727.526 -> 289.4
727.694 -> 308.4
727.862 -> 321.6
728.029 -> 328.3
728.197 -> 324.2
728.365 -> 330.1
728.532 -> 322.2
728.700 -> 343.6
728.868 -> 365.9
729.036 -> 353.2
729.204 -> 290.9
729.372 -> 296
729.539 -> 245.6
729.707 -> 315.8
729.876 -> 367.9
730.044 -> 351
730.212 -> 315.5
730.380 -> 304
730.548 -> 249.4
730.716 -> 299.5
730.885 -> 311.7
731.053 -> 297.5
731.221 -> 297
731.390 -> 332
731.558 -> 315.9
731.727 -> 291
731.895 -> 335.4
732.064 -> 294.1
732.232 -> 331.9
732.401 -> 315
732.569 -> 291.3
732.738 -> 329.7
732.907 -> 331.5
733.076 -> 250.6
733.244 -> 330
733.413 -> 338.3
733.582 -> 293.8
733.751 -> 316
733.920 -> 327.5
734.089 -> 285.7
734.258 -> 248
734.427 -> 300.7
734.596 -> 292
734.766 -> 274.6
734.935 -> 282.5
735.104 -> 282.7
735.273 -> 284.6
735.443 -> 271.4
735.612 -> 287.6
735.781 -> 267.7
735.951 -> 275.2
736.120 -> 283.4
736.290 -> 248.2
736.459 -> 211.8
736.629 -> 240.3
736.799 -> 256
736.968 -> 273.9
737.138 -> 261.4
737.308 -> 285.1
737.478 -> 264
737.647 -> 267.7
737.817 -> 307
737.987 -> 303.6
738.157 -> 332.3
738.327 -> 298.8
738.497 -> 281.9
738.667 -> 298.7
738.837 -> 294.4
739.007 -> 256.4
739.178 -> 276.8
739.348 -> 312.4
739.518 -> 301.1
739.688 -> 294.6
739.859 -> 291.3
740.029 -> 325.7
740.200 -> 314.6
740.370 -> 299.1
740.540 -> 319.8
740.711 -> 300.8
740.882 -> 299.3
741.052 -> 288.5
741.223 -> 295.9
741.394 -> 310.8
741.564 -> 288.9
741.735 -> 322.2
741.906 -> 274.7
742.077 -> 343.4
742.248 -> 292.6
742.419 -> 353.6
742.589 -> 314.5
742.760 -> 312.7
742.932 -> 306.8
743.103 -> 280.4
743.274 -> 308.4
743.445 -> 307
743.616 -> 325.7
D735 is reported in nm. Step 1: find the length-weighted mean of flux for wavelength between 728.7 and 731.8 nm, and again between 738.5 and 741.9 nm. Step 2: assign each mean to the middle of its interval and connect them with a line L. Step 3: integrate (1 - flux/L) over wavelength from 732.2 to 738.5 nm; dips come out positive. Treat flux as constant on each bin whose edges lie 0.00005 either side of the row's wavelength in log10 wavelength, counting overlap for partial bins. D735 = 0.37 nm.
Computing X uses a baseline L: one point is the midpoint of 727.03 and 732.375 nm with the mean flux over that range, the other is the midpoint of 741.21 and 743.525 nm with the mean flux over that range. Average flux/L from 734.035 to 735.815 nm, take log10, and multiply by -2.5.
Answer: 0.12 mag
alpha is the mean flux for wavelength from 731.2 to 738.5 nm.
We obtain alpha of 291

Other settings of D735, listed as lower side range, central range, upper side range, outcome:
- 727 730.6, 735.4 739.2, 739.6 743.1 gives 0.42 nm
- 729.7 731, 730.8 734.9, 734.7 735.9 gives -0.13 nm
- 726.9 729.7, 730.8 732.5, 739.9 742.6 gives 0.01 nm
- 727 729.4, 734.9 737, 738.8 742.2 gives 0.29 nm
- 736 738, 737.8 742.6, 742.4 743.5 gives -0.23 nm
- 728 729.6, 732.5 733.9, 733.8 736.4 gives -0.09 nm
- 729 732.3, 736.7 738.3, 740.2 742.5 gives 0.13 nm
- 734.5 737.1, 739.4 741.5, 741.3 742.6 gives -0.01 nm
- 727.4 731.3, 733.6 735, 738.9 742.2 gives 0.08 nm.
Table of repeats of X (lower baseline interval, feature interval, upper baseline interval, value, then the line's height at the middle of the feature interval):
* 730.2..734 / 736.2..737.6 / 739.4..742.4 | 0.20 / 307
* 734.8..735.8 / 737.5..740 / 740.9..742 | -0.02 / 290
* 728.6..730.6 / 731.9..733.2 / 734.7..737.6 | -0.05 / 295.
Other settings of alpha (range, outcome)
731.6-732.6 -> 311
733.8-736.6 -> 276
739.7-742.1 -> 304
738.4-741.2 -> 297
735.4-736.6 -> 262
